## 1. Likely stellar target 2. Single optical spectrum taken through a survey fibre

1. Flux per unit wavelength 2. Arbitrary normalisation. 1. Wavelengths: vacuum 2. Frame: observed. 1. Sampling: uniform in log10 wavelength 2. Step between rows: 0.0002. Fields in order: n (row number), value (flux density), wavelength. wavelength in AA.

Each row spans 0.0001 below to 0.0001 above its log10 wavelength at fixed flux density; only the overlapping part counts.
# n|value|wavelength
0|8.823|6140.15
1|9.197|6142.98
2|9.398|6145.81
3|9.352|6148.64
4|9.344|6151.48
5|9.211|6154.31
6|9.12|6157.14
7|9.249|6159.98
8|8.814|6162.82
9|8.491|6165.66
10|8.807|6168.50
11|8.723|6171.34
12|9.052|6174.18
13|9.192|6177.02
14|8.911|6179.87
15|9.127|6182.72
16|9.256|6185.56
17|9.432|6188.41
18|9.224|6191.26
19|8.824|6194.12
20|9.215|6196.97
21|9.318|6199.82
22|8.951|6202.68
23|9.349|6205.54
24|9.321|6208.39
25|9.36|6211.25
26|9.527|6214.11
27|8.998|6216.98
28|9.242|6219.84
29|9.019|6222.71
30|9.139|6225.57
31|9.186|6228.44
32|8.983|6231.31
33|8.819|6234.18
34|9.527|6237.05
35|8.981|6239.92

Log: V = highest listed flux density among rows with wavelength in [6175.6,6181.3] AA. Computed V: 9.192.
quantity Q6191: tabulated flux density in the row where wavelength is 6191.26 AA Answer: 9.224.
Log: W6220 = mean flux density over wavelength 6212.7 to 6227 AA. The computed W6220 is 9.18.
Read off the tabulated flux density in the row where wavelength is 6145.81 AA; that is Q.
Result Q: 9.398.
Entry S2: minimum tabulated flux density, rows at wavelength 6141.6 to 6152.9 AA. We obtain 9.197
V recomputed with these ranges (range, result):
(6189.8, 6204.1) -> 9.318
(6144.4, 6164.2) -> 9.398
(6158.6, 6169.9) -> 9.249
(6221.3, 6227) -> 9.139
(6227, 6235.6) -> 9.186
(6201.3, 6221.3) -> 9.527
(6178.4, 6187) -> 9.256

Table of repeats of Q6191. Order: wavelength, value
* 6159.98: 9.249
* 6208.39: 9.321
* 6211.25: 9.36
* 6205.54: 9.349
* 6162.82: 8.814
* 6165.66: 8.491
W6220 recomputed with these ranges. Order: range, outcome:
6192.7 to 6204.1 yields 9.08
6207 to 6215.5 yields 9.4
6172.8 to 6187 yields 9.11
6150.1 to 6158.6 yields 9.23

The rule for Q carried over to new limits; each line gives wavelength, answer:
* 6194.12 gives 8.824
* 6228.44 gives 9.186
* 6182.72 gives 9.127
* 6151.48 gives 9.344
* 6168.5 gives 8.807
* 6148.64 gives 9.352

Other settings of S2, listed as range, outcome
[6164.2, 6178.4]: 8.491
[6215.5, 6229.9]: 8.998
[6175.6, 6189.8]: 8.911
